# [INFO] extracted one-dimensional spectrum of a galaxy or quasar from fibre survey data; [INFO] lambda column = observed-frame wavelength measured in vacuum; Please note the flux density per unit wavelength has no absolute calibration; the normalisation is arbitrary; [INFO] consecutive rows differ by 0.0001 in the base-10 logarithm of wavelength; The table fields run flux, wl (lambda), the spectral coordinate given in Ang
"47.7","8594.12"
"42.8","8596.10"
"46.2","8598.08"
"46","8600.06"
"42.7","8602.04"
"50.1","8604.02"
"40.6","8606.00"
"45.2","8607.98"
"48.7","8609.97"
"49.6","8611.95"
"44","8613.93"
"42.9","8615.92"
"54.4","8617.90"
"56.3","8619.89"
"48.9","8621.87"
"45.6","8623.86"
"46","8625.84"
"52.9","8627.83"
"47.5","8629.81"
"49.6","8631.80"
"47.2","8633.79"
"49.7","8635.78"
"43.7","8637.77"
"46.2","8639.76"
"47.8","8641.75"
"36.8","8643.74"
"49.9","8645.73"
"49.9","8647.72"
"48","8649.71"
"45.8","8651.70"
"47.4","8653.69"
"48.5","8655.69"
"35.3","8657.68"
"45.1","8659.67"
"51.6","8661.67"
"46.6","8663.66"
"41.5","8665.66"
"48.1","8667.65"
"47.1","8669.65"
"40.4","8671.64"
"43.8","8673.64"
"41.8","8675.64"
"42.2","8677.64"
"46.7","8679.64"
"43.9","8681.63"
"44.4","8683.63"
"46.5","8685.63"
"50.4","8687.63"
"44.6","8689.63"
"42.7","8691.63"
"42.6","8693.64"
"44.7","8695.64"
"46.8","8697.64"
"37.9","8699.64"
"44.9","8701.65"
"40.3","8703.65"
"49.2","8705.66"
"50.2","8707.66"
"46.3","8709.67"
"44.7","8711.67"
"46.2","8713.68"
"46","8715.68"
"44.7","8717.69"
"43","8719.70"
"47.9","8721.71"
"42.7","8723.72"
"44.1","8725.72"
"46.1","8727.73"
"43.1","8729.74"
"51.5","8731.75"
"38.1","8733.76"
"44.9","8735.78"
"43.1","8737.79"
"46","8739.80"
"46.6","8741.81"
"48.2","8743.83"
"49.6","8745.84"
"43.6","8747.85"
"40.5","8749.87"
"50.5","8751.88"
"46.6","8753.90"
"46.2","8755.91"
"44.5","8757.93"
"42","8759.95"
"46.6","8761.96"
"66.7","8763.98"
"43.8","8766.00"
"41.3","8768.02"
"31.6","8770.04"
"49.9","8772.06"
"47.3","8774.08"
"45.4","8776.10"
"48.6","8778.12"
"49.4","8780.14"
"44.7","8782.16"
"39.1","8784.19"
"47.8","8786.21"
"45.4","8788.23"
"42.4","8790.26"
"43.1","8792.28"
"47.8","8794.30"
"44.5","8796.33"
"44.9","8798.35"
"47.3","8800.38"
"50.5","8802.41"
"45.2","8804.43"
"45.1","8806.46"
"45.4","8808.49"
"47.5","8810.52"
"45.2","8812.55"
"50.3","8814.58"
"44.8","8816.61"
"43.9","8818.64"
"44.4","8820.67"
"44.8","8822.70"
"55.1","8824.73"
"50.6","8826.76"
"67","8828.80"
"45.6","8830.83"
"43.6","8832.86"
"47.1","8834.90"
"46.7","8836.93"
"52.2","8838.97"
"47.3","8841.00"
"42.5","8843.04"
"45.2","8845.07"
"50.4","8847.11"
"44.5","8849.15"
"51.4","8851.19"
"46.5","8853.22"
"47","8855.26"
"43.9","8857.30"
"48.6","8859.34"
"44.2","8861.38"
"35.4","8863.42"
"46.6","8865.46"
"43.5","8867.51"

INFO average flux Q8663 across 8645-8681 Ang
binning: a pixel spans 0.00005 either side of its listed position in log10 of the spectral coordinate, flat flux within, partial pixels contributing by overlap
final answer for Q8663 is 45.5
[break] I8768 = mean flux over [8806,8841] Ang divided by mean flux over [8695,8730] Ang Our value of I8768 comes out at 1.1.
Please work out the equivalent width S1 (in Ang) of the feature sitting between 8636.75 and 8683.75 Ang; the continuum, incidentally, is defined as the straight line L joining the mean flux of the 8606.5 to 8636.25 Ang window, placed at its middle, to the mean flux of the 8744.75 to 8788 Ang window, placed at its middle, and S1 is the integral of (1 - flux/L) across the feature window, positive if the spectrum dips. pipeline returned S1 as 2.6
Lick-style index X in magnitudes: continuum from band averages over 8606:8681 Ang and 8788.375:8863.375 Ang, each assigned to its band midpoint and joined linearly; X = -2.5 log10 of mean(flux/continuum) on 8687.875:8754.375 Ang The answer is 0.04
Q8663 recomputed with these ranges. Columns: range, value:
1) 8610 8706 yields 46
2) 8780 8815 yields 45.7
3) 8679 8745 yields 45.1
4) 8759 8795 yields 45.7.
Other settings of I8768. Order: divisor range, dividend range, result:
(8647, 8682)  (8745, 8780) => 1.02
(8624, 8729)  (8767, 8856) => 1.02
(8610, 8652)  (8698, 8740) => 0.94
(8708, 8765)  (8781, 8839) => 1.02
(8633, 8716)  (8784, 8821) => 1.01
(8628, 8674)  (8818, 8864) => 1.03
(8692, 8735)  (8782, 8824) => 1.02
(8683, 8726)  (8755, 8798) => 1.01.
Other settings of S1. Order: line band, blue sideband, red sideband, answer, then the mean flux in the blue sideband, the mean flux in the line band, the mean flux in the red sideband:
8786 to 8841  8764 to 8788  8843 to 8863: -1.8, 45.4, 47.3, 46.3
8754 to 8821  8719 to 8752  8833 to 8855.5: 0.4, 45.2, 45.9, 47.2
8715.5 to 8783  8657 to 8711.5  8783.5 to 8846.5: 0.1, 44.7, 45.7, 46.9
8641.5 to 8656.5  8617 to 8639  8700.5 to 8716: 0.5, 49.2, 46.7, 45.9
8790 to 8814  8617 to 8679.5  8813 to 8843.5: 1.1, 46.6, 45.9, 48.4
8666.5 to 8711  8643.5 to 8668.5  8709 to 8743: 0.7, 46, 44.8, 45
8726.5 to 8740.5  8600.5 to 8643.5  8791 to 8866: 0.7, 47.4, 44.6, 46.9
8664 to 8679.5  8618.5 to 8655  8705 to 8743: 1.0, 47.8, 43.8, 45.5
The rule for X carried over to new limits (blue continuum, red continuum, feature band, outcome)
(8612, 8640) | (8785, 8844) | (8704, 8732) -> 0.04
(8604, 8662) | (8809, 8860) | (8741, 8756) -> 0.02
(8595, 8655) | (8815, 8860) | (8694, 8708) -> 0.07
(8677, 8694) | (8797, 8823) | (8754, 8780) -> -0.01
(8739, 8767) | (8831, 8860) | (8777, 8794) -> 0.05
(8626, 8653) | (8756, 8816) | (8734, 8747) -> 0.01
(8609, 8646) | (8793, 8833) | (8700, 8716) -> 0.05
